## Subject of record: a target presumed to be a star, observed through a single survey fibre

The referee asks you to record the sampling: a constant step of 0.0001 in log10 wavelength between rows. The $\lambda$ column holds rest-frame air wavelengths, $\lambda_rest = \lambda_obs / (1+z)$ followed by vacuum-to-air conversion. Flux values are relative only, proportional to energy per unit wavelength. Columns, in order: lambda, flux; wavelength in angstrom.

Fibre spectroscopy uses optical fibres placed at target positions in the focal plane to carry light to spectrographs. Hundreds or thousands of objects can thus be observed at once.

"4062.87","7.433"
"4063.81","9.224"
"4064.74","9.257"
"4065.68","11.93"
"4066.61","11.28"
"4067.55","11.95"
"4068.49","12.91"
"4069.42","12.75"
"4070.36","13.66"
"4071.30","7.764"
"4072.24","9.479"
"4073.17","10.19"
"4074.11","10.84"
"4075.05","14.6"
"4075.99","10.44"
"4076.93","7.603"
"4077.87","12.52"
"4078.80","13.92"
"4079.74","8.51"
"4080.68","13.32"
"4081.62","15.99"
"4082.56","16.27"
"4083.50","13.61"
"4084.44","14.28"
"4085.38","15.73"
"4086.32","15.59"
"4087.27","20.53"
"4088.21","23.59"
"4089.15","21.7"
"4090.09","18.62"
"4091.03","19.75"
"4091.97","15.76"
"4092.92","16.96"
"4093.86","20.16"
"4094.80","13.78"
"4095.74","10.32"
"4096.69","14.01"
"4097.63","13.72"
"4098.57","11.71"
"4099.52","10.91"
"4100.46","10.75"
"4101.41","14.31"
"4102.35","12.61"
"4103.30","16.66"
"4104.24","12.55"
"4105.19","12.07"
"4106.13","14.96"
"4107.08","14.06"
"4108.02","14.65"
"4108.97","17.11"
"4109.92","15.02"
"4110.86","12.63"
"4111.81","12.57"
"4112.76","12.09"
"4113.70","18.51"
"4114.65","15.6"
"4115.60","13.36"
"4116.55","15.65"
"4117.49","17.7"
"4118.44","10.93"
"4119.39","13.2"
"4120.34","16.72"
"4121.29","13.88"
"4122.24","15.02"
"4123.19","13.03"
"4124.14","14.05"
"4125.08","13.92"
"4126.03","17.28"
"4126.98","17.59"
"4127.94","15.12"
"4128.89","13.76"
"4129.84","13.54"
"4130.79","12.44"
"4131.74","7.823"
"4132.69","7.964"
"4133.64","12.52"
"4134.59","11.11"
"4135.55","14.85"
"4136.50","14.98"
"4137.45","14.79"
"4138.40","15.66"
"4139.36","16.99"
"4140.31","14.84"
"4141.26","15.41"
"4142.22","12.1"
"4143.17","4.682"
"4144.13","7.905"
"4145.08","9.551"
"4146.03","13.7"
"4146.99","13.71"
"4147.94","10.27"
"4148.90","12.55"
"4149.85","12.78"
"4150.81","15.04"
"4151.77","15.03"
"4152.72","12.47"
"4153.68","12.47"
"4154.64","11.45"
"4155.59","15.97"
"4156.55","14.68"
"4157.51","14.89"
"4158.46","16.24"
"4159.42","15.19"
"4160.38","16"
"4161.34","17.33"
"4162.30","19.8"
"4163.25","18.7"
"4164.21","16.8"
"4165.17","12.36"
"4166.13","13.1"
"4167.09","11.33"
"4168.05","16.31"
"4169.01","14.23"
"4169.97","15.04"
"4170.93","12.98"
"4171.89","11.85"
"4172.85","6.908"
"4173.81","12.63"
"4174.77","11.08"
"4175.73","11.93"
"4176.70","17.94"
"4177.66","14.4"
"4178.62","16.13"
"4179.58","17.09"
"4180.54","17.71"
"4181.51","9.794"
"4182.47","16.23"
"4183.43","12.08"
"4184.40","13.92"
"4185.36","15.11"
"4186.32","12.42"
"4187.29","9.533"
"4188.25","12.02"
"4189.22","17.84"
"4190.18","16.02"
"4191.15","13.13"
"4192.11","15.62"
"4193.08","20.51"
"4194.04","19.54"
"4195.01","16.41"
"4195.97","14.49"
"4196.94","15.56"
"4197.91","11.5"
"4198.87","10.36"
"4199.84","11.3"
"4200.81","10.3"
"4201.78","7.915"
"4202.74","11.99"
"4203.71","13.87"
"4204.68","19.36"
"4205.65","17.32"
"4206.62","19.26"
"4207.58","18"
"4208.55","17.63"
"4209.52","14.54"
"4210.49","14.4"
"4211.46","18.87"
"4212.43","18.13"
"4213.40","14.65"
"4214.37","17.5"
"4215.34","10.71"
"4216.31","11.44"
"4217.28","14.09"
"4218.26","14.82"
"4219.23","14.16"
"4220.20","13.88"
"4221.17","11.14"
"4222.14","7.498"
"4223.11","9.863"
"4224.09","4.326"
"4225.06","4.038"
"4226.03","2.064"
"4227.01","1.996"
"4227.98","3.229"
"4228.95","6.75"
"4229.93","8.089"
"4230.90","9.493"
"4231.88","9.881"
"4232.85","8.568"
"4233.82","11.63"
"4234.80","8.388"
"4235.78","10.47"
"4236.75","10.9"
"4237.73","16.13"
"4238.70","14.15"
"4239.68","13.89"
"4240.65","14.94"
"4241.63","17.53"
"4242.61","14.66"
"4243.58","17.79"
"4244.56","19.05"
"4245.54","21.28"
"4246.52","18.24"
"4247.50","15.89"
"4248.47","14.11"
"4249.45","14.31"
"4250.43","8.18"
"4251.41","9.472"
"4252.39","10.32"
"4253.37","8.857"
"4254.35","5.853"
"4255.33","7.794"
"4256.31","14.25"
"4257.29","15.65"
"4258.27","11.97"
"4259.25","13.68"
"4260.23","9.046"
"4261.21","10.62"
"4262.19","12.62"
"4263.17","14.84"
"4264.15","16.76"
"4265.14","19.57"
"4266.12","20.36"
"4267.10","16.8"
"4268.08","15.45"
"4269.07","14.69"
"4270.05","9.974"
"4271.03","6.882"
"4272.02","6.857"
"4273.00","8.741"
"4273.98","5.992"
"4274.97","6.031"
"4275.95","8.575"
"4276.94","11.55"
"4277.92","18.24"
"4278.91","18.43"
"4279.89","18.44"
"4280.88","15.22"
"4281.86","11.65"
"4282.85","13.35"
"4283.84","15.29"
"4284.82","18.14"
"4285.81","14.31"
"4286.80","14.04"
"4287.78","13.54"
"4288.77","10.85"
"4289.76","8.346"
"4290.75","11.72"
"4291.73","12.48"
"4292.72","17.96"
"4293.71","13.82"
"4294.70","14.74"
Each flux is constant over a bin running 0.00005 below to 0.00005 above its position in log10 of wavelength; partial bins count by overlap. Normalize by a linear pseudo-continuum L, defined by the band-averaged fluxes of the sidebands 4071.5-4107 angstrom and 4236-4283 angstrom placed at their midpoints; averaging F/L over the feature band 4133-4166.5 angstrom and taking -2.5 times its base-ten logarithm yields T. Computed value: 0.003 mag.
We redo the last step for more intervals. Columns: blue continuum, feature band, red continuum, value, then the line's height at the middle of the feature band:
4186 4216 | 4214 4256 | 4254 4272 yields 0.216 mag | 13.9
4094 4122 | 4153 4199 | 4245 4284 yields -0.079 mag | 13.5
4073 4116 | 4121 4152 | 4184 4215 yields 0.120 mag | 14.7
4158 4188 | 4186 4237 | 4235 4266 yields 0.130 mag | 14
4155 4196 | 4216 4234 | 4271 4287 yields 0.493 mag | 13.7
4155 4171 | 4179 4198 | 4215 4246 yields -0.086 mag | 13.8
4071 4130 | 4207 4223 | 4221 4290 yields -0.141 mag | 12.6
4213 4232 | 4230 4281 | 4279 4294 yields -0.101 mag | 11.8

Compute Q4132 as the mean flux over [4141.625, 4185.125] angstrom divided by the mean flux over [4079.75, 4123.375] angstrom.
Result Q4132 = 0.9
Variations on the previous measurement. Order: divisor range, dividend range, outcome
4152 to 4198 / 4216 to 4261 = 0.78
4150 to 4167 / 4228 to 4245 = 0.81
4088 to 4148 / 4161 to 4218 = 1.03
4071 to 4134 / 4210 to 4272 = 0.87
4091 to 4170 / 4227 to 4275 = 0.87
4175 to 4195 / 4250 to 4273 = 0.81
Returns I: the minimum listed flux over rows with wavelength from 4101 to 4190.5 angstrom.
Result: 4.682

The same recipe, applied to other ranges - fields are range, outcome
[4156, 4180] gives 6.908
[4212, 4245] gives 1.996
